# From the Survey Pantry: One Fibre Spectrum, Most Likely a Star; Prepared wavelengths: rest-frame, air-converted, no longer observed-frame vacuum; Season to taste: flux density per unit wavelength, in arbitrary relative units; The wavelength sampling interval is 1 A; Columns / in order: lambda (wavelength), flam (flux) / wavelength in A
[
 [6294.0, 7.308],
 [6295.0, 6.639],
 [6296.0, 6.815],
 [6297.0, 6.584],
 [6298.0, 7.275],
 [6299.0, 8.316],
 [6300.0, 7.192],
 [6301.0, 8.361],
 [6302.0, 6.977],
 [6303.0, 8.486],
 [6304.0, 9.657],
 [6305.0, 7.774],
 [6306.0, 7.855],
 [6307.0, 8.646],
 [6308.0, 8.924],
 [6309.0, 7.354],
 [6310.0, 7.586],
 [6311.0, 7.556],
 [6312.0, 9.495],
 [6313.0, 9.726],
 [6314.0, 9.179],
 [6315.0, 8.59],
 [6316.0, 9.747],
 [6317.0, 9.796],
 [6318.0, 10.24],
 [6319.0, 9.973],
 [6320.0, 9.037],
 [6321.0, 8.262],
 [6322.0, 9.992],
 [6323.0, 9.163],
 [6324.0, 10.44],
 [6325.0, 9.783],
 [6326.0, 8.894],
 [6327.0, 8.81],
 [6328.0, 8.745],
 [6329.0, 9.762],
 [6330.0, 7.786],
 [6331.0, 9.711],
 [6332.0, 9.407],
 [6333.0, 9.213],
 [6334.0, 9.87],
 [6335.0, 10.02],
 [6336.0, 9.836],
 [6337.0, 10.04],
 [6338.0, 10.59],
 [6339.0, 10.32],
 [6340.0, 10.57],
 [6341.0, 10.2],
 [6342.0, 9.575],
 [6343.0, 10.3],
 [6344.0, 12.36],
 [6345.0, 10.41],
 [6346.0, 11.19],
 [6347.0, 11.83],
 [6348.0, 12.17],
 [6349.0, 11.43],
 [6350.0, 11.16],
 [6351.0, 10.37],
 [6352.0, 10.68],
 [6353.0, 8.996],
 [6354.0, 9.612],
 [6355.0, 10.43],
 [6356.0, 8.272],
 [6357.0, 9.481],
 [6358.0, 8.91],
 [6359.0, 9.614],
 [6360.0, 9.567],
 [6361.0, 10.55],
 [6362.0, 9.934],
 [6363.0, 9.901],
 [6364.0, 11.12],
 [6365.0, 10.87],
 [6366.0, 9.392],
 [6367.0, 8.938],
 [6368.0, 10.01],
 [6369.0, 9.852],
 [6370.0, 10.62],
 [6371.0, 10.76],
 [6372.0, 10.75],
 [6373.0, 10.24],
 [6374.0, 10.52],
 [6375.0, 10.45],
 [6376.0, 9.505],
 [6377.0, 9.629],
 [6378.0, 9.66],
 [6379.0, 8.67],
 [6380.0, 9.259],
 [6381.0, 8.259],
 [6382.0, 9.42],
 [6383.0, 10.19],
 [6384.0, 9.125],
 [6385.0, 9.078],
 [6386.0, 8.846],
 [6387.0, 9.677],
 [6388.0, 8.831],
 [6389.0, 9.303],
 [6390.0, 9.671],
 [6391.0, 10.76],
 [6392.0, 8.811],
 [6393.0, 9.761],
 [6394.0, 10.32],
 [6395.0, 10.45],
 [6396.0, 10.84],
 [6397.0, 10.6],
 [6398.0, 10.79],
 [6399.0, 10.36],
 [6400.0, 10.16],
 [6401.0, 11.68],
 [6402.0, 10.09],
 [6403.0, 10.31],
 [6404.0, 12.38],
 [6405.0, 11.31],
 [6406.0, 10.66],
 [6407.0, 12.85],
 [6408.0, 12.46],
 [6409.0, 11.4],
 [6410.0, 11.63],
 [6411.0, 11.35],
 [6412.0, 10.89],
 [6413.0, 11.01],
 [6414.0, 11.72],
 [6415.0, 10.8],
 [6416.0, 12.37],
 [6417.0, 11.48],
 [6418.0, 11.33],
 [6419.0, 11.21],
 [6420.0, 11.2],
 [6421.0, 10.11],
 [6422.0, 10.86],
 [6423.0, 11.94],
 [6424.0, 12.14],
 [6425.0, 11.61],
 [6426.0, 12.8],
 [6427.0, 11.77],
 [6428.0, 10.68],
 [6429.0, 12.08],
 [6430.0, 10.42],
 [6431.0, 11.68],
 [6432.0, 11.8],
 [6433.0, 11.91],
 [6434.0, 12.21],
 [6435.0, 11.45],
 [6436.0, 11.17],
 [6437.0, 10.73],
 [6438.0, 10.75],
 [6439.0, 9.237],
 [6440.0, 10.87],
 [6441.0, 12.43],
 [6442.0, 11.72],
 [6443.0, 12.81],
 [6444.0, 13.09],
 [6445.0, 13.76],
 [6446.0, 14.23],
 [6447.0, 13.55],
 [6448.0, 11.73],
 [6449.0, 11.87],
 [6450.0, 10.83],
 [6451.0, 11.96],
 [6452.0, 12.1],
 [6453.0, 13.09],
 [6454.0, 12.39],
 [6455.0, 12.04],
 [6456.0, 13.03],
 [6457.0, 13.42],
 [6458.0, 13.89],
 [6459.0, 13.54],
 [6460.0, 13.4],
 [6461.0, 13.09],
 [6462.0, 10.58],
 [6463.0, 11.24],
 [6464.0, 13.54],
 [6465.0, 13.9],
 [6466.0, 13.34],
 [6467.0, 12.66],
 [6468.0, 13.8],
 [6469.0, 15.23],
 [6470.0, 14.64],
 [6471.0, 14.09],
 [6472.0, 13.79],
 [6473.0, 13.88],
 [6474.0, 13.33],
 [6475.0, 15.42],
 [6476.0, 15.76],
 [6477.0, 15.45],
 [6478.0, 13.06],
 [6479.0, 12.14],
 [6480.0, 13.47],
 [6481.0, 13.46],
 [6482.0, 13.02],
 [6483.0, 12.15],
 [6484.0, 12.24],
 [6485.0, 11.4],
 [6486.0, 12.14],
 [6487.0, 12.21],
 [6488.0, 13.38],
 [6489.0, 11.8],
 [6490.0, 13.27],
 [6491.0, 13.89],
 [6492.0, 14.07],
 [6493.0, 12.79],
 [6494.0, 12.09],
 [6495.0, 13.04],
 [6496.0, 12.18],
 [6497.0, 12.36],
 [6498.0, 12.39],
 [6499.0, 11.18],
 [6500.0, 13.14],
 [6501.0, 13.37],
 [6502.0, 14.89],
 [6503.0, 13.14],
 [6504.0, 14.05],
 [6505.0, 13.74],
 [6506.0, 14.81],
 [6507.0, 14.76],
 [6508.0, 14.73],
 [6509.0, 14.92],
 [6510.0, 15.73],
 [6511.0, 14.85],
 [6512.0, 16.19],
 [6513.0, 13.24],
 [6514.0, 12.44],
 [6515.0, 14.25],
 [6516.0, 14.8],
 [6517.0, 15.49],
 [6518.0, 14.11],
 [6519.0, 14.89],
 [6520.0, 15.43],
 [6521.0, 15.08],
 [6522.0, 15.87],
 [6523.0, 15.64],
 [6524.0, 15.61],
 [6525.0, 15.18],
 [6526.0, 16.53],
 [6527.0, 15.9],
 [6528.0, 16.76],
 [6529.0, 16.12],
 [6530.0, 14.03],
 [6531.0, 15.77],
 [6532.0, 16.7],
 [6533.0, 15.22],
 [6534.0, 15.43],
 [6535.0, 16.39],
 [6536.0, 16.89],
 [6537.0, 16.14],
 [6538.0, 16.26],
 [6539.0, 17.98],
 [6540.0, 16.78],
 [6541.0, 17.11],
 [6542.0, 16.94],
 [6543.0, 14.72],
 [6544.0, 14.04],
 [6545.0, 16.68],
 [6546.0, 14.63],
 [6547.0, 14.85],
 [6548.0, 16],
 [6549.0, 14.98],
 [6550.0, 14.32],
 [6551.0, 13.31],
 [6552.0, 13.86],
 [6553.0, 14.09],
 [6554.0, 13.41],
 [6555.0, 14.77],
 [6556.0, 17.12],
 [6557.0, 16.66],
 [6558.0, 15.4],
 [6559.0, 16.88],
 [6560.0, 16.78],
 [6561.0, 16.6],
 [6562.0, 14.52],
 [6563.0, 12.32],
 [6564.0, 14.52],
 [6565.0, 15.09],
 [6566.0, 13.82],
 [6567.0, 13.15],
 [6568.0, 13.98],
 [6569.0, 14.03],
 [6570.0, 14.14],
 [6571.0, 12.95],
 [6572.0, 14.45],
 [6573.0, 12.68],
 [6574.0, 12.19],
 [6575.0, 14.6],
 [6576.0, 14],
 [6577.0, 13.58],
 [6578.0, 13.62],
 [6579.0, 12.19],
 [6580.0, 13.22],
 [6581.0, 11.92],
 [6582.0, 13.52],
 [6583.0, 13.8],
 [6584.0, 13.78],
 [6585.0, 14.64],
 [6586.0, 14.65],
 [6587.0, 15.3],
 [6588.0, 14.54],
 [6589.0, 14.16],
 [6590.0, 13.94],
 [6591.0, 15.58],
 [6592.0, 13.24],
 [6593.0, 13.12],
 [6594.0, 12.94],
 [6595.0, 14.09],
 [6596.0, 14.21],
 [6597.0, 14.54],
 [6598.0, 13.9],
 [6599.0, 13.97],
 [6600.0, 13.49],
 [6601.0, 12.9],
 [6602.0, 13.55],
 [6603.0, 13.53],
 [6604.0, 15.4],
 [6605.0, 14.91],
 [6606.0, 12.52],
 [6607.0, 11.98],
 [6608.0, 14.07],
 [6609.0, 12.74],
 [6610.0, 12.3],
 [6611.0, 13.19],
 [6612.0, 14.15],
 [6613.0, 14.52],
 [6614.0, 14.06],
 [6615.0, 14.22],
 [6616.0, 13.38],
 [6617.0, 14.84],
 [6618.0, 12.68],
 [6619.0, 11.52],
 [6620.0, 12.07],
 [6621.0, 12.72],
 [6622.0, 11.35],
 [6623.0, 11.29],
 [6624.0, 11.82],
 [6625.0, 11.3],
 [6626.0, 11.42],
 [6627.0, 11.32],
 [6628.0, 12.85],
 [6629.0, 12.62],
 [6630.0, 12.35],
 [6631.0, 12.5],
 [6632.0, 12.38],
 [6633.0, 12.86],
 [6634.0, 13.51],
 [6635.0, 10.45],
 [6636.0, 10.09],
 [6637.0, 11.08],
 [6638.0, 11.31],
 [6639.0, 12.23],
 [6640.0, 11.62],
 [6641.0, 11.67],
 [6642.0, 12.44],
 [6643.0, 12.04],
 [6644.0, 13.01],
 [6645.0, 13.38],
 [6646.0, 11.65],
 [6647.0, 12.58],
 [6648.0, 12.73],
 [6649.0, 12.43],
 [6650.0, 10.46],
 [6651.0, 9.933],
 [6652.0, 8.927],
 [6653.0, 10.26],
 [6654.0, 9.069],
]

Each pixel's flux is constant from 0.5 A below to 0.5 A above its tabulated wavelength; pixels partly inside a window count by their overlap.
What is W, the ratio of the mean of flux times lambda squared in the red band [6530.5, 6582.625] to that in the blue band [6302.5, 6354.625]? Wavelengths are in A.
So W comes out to 1.65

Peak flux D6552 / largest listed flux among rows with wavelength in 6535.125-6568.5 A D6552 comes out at 17.98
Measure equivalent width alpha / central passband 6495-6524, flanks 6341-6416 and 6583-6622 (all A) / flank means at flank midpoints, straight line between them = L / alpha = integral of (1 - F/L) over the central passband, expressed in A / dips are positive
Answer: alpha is -4.5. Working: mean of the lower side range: 10.3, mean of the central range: 14.2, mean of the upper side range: 13.7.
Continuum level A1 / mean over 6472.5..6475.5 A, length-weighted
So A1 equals 14.2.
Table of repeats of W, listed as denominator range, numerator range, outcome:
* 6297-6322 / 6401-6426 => 1.38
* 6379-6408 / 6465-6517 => 1.38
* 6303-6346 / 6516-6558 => 1.76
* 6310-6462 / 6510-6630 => 1.42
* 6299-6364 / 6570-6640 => 1.50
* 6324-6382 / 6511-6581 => 1.59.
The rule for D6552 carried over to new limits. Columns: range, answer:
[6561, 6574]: 16.6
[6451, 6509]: 15.76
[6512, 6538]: 16.89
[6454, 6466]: 13.9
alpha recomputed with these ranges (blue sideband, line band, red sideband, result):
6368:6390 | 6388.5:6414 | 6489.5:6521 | -0.97 A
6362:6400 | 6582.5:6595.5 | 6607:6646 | -2.25 A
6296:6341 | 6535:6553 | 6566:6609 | -3.67 A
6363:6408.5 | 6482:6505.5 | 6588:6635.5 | -2.53 A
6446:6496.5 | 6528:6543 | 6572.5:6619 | -3.20 A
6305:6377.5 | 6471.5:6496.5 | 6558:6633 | -2.73 A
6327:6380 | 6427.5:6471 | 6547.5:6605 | -2.03 A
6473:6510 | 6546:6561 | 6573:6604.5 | -1.73 A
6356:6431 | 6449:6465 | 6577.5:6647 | -1.92 A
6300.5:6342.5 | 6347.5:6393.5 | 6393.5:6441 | 1.68 A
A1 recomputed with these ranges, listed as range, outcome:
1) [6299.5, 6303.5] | 7.75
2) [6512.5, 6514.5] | 12.8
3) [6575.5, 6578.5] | 13.7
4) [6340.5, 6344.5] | 10.6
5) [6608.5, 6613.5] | 13.4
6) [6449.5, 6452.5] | 11.6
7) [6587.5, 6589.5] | 14.3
